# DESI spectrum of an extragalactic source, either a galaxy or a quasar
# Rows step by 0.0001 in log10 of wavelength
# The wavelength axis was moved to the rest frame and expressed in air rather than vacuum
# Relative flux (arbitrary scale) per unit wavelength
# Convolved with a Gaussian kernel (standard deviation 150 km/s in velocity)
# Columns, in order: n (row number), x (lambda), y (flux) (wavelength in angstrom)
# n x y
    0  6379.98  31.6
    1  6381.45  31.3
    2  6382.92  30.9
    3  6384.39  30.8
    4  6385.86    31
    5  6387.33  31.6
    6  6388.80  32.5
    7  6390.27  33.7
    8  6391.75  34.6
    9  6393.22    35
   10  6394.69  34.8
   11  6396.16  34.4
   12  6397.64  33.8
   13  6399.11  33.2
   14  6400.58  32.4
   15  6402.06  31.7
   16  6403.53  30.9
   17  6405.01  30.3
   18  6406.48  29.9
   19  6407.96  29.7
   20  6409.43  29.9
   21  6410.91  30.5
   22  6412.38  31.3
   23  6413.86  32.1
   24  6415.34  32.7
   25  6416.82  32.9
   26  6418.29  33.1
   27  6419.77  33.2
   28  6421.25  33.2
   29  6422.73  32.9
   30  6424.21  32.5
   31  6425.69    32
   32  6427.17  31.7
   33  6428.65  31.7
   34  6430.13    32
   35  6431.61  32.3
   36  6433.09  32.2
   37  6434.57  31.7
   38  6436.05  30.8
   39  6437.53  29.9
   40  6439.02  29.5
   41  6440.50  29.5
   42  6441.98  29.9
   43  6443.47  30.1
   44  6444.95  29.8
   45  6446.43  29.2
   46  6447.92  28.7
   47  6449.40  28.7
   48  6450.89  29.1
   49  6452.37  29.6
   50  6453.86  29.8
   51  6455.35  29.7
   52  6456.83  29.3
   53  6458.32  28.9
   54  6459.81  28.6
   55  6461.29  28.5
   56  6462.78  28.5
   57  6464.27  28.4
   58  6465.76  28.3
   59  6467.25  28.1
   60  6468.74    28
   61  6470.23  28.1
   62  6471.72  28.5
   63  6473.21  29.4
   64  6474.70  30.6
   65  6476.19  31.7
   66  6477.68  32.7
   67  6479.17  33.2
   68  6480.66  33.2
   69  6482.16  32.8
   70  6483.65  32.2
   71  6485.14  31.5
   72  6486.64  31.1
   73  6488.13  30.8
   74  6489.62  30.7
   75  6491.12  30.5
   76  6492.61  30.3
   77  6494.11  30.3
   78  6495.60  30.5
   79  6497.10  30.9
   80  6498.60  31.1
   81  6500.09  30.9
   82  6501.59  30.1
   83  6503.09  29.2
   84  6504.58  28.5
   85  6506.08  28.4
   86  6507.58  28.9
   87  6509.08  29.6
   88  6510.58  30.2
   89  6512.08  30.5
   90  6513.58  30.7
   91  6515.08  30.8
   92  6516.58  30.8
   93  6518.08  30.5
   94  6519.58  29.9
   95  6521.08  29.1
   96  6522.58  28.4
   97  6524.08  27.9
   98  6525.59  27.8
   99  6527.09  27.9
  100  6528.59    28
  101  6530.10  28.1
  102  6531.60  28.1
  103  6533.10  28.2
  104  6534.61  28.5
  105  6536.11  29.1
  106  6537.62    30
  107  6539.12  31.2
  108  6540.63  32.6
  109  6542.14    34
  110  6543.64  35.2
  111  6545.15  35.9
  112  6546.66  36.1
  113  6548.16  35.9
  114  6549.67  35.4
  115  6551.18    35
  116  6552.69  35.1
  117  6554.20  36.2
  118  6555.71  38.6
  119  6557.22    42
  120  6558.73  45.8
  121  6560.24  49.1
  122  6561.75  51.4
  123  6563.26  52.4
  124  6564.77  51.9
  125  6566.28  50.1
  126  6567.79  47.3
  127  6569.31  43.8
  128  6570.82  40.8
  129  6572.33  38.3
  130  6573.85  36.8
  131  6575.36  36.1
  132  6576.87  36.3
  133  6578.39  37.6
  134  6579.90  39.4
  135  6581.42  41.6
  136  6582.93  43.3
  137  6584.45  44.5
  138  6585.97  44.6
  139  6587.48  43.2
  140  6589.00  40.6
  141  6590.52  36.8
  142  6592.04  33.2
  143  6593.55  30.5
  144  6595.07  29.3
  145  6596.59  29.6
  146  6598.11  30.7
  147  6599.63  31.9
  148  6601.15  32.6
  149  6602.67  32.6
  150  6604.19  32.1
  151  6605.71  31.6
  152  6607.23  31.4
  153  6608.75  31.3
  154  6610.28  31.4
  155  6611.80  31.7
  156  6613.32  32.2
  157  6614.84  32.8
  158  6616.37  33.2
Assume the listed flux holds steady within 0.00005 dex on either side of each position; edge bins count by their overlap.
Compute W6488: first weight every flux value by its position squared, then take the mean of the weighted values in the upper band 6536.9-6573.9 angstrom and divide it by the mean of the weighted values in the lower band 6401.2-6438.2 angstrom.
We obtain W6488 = 1.32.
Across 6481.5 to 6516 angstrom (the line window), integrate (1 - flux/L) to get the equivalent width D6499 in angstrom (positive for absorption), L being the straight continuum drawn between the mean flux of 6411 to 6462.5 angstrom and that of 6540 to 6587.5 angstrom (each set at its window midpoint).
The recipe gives 5.0 angstrom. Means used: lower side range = 30.8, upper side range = 40.8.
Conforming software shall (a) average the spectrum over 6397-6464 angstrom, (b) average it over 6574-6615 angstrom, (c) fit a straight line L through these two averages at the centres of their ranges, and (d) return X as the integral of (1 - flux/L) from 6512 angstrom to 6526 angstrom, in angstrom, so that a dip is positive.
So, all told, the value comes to 1.5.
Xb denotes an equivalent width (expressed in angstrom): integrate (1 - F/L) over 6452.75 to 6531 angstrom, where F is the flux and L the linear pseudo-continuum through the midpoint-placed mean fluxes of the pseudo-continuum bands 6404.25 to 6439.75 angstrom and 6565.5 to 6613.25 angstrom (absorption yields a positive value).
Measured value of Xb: 9.0 angstrom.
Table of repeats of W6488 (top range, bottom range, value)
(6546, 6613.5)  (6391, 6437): 1.25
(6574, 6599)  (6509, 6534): 1.30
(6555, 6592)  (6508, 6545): 1.45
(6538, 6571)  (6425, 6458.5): 1.39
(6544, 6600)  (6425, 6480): 1.37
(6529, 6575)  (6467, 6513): 1.27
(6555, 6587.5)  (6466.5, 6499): 1.45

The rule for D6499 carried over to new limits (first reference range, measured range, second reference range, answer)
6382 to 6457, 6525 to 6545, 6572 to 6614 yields 2.3 angstrom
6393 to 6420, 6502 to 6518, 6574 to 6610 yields 2.0 angstrom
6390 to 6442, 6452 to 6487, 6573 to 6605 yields 3.5 angstrom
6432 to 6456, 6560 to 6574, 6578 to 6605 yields -4.5 angstrom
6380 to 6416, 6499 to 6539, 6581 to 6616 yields 5.2 angstrom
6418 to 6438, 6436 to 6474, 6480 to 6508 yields 2.9 angstrom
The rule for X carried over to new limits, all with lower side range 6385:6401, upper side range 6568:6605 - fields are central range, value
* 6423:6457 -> 3.8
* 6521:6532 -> 2.4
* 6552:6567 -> -3.6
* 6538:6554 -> 0.8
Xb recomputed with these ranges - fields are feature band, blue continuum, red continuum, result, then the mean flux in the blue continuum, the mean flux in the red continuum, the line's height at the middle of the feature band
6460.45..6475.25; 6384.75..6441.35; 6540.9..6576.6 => 2.8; 32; 40.8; 35.3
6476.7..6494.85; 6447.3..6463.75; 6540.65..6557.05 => -0.2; 29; 35.8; 31.2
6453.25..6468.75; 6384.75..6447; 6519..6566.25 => 2.0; 31.8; 35.3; 33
